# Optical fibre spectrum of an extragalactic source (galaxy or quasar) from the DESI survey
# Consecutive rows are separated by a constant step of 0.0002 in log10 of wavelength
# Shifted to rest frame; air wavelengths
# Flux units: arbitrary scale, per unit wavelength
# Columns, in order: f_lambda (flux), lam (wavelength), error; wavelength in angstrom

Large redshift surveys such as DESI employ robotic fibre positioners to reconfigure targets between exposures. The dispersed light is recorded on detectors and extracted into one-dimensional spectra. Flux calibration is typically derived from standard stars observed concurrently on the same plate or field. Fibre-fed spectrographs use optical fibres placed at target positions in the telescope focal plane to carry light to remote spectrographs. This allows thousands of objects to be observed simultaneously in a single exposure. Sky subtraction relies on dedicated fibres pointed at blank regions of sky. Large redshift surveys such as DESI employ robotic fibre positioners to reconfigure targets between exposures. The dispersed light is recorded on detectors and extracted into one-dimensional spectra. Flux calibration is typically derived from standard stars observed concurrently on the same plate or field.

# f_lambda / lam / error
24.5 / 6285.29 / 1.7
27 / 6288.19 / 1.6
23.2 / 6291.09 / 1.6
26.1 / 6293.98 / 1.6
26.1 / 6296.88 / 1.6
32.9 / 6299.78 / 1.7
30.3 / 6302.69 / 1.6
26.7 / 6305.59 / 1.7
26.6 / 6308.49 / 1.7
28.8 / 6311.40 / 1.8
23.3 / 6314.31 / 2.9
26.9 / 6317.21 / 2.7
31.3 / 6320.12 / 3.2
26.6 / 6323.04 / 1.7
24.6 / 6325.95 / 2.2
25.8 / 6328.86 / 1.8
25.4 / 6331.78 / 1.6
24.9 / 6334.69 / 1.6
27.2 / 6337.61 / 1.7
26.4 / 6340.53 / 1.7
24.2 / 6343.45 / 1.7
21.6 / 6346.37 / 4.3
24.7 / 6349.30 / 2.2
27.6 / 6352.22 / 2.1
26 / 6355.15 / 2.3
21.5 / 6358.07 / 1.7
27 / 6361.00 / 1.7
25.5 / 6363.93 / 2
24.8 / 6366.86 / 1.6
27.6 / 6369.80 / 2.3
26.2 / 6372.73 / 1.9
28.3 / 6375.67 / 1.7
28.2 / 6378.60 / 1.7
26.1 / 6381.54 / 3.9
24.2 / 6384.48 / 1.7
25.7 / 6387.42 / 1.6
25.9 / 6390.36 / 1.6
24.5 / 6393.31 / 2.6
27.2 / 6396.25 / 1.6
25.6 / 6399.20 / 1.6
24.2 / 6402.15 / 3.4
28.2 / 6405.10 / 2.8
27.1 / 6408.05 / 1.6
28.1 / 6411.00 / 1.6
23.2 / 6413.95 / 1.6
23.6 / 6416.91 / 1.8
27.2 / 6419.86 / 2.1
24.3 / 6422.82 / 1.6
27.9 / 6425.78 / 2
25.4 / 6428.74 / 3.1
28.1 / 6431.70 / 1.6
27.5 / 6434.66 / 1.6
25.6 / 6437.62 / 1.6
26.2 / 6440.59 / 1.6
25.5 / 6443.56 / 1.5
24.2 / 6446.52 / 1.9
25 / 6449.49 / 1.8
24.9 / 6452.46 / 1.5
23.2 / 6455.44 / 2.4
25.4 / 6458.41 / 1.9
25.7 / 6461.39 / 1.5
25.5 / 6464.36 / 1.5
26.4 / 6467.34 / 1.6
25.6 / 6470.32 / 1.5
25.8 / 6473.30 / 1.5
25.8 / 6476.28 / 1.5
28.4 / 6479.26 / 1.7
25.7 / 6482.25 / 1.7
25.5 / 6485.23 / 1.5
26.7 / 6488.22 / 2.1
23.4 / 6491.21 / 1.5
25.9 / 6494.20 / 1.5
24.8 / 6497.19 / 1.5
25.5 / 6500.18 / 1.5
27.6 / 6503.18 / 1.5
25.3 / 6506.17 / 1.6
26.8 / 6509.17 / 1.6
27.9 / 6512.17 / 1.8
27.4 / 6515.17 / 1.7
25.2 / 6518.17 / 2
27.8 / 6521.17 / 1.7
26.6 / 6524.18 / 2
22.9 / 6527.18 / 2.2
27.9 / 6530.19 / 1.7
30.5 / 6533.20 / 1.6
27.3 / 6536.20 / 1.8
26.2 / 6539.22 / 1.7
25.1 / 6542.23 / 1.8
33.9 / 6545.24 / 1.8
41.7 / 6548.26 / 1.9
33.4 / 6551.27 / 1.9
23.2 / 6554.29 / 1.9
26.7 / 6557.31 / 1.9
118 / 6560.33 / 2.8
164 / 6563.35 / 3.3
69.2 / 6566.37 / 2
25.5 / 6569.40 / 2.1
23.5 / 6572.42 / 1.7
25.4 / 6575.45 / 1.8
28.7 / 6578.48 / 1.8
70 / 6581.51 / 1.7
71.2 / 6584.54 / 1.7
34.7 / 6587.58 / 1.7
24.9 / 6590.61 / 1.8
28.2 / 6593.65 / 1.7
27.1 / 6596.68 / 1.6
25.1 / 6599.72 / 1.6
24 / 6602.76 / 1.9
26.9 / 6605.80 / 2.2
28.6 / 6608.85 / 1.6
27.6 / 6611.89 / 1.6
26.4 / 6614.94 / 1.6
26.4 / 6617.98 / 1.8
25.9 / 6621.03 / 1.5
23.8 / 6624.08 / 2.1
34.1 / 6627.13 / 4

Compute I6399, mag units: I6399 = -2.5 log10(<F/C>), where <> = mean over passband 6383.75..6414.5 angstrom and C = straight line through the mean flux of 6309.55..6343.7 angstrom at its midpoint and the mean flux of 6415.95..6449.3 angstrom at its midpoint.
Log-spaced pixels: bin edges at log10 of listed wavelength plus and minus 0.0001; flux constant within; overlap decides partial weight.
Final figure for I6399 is 0.01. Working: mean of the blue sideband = 26.4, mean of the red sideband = 26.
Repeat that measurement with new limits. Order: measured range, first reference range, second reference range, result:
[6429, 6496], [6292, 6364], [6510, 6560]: 0.130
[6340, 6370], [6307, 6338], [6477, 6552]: 0.068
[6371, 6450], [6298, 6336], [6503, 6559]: 0.067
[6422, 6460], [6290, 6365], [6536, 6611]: 0.292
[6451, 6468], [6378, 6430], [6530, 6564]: 0.320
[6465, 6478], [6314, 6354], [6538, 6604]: 0.371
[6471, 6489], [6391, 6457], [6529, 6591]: 0.279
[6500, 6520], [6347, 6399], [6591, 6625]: -0.019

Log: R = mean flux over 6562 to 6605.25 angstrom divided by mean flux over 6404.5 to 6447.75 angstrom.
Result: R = 1.7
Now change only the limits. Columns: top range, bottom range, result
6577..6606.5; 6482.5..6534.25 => 1.38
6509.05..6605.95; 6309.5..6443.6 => 1.49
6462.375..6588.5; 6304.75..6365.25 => 1.38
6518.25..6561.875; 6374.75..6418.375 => 1.34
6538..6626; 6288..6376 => 1.52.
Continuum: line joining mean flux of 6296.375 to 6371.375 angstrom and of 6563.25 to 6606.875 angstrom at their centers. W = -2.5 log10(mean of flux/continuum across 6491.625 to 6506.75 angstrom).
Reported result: 0.36 mag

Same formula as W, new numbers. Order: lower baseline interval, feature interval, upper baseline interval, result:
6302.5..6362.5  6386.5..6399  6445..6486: 0.00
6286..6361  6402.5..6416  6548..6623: 0.19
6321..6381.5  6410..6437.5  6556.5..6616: 0.21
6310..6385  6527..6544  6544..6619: 0.40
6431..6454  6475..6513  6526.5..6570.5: 0.35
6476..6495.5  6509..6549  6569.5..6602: 0.07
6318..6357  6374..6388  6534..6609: 0.09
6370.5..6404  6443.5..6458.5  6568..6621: 0.14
